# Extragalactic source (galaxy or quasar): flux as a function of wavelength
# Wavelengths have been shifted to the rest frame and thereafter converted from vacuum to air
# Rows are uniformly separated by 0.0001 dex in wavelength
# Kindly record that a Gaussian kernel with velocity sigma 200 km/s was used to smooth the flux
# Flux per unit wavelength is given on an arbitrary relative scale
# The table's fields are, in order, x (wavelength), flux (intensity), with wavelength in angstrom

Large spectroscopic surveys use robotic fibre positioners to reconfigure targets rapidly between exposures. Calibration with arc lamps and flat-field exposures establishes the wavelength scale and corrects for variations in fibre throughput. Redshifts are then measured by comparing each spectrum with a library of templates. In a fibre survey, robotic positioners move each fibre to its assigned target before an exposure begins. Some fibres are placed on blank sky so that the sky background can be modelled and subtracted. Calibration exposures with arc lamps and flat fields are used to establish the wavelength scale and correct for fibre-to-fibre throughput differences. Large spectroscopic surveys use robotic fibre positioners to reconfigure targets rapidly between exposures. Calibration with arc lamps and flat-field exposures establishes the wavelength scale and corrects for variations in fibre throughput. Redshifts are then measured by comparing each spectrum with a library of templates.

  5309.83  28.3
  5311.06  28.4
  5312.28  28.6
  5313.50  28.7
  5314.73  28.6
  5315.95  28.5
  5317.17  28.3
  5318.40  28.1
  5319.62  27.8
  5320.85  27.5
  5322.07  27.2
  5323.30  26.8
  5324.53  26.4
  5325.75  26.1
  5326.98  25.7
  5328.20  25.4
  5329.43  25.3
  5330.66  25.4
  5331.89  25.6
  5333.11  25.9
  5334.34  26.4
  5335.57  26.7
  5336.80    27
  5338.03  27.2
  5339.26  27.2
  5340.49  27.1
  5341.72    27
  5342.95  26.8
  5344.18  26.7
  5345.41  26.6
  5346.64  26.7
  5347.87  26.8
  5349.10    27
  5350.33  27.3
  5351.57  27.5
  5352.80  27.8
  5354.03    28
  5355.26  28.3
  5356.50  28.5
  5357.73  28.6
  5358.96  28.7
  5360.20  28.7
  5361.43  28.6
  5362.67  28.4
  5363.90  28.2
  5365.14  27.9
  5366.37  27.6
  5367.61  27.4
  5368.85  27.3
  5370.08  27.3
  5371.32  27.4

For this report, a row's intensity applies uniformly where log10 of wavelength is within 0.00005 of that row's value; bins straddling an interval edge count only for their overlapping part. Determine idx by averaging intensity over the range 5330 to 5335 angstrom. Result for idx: 25.8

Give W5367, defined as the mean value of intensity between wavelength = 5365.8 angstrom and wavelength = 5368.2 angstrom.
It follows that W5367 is 27.5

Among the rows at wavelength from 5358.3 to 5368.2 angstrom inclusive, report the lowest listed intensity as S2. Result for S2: 27.4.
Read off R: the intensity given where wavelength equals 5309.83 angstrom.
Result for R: 28.3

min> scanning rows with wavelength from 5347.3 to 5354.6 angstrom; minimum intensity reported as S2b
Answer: 26.8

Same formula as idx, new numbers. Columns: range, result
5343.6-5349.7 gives 26.8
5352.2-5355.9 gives 28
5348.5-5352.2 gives 27.2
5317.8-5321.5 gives 27.8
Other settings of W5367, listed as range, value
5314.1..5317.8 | 28.4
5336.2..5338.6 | 27.1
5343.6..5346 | 26.7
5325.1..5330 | 25.7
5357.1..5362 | 28.7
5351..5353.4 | 27.7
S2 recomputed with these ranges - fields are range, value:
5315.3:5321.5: 27.5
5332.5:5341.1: 25.9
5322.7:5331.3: 25.3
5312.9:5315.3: 28.6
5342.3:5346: 26.6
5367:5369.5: 27.3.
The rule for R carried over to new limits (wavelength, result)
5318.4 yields 28.1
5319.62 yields 27.8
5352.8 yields 27.8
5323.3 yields 26.8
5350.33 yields 27.3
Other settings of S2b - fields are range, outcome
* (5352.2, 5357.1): 27.8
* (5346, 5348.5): 26.7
